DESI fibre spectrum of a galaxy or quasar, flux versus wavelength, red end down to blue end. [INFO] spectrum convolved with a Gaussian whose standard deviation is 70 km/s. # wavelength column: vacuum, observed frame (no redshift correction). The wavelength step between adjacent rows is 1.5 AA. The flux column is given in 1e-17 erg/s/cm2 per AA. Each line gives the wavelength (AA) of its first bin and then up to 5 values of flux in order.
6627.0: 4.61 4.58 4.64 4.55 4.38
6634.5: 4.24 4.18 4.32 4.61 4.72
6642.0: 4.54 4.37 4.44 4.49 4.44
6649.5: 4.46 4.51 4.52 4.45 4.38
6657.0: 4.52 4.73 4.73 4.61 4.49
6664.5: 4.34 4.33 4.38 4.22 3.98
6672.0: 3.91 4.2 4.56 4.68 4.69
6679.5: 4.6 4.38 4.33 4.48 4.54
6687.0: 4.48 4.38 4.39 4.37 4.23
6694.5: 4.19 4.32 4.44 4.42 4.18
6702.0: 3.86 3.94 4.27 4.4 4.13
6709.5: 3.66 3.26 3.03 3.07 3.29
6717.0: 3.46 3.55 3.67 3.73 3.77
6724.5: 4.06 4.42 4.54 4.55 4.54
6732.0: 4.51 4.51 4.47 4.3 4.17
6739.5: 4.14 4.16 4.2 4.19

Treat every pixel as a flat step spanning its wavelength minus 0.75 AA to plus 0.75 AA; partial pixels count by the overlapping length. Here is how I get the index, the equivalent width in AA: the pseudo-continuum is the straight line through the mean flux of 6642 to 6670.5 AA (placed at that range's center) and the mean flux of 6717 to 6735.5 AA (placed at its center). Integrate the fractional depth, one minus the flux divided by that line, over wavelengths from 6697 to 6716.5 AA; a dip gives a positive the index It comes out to 1.9 AA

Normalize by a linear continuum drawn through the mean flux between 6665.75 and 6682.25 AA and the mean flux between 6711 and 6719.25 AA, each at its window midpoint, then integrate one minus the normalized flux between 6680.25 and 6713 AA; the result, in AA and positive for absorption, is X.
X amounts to -3.59 AA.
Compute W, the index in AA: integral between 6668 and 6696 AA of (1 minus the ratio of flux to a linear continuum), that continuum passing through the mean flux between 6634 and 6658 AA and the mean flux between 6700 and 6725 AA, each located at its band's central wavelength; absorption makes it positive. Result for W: -2.2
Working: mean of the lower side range 4.45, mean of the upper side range 3.72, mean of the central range 4.37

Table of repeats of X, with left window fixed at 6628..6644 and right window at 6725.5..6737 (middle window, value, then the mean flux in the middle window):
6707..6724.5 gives 3.65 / 3.55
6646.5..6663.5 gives -0.23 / 4.53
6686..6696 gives 0.30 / 4.34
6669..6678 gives 0.35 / 4.3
